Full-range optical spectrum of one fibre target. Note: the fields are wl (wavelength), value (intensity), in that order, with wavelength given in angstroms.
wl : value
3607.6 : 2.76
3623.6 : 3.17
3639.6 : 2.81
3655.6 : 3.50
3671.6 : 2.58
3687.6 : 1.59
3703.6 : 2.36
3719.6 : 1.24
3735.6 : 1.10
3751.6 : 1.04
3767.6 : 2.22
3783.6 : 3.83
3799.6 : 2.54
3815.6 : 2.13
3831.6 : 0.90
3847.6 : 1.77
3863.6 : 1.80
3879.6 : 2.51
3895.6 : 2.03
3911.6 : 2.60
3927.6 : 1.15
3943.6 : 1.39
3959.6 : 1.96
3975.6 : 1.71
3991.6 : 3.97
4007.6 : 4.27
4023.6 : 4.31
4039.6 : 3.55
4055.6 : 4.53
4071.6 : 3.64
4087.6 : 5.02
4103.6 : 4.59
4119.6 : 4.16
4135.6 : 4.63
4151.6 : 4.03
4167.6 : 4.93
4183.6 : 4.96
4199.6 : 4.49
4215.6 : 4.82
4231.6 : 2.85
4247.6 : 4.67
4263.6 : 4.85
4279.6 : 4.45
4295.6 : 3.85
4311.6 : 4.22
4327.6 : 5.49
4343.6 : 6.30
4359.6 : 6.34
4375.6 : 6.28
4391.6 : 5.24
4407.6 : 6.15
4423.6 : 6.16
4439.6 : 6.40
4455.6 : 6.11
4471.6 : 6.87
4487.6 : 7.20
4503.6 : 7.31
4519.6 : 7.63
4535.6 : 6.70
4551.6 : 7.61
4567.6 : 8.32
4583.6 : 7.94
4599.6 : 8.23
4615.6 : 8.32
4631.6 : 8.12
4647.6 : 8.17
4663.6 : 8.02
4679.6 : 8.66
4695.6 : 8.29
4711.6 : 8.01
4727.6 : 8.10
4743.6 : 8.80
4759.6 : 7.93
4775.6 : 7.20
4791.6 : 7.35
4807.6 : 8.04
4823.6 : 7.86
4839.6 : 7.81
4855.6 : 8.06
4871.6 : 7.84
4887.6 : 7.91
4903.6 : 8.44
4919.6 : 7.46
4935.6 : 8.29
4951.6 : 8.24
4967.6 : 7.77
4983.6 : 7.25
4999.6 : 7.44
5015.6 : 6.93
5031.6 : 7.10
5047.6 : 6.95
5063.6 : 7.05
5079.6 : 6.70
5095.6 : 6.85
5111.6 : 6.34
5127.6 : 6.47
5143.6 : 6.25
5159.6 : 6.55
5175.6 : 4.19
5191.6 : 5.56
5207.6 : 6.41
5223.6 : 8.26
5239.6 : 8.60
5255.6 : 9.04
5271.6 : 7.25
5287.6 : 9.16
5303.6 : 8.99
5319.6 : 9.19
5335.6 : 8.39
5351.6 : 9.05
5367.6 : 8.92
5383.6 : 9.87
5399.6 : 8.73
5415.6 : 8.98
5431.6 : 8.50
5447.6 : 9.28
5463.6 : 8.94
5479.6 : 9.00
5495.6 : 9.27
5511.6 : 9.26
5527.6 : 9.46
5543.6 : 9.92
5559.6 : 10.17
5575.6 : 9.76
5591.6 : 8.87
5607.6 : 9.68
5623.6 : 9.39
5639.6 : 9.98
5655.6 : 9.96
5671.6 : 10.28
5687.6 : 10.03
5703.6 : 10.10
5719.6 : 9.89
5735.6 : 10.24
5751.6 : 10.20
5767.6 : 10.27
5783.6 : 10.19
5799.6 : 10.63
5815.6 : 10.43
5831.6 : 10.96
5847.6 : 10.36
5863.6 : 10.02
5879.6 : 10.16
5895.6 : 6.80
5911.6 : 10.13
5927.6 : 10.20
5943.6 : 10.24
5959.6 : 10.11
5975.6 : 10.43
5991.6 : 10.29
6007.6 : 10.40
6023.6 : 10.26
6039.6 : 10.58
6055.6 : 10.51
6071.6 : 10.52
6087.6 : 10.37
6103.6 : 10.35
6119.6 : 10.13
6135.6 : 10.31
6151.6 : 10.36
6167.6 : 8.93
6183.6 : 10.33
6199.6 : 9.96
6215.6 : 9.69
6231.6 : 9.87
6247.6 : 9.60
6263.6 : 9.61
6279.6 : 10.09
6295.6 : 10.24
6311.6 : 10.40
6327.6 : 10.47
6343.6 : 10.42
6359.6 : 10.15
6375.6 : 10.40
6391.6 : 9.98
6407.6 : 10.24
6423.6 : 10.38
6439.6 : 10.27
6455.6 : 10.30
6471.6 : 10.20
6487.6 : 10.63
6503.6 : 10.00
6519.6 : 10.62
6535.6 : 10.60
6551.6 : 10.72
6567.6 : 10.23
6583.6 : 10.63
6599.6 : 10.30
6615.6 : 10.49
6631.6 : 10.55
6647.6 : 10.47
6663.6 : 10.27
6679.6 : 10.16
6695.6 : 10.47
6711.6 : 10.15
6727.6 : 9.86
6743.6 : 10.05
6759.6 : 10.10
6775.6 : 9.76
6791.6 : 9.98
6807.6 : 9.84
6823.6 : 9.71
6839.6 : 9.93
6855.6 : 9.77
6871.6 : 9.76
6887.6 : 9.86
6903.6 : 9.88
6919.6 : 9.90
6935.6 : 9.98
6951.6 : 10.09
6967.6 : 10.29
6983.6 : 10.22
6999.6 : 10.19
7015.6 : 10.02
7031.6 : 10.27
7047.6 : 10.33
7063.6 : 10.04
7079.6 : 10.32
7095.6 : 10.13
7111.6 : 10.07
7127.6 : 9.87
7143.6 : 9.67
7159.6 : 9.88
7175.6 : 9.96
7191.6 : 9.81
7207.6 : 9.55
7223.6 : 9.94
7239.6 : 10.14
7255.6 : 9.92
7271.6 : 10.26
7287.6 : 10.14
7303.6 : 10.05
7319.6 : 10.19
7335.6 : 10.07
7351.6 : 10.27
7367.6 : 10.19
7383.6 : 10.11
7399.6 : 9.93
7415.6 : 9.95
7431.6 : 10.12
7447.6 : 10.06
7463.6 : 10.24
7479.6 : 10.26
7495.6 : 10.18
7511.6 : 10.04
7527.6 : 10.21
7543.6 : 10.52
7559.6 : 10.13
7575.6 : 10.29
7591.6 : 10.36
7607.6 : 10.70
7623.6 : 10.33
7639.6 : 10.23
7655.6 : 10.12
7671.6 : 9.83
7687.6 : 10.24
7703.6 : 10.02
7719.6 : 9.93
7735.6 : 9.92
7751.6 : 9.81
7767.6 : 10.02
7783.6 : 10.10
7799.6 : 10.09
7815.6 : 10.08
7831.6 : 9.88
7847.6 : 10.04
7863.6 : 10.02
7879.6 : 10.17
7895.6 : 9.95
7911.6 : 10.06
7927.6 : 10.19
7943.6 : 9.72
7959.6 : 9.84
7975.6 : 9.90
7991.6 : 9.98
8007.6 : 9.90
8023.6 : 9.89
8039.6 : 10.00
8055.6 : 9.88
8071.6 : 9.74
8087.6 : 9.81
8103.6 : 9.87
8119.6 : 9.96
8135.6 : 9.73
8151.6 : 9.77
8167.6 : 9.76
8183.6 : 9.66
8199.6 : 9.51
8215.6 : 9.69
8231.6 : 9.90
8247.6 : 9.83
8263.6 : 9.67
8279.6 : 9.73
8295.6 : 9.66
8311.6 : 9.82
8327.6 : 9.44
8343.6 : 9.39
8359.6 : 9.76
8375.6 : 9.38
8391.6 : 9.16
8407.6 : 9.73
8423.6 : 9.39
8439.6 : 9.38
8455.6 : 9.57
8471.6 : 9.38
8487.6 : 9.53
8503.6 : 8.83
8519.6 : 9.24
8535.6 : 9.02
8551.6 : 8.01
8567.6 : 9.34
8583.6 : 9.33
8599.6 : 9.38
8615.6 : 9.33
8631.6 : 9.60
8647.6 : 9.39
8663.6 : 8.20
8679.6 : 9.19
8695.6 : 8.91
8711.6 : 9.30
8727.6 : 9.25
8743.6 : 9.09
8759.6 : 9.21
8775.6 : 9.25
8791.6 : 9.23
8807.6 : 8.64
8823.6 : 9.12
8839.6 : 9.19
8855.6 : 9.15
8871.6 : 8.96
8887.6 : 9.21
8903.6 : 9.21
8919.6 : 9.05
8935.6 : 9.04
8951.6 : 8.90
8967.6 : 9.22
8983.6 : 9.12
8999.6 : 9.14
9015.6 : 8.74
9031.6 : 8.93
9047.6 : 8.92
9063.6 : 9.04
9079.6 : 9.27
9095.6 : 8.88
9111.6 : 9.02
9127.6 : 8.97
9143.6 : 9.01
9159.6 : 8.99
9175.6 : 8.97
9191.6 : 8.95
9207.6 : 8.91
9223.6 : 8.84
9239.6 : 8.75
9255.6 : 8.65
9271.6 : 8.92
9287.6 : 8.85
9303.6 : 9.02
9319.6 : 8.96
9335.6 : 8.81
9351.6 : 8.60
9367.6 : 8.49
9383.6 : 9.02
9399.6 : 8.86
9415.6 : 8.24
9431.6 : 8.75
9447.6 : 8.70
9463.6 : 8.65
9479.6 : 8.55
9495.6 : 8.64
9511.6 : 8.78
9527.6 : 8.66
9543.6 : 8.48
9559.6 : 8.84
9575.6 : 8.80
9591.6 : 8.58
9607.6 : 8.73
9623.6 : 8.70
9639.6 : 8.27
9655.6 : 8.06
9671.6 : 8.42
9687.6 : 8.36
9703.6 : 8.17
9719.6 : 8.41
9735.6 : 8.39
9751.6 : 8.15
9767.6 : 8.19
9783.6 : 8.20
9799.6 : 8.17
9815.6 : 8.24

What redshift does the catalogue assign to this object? 0.000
